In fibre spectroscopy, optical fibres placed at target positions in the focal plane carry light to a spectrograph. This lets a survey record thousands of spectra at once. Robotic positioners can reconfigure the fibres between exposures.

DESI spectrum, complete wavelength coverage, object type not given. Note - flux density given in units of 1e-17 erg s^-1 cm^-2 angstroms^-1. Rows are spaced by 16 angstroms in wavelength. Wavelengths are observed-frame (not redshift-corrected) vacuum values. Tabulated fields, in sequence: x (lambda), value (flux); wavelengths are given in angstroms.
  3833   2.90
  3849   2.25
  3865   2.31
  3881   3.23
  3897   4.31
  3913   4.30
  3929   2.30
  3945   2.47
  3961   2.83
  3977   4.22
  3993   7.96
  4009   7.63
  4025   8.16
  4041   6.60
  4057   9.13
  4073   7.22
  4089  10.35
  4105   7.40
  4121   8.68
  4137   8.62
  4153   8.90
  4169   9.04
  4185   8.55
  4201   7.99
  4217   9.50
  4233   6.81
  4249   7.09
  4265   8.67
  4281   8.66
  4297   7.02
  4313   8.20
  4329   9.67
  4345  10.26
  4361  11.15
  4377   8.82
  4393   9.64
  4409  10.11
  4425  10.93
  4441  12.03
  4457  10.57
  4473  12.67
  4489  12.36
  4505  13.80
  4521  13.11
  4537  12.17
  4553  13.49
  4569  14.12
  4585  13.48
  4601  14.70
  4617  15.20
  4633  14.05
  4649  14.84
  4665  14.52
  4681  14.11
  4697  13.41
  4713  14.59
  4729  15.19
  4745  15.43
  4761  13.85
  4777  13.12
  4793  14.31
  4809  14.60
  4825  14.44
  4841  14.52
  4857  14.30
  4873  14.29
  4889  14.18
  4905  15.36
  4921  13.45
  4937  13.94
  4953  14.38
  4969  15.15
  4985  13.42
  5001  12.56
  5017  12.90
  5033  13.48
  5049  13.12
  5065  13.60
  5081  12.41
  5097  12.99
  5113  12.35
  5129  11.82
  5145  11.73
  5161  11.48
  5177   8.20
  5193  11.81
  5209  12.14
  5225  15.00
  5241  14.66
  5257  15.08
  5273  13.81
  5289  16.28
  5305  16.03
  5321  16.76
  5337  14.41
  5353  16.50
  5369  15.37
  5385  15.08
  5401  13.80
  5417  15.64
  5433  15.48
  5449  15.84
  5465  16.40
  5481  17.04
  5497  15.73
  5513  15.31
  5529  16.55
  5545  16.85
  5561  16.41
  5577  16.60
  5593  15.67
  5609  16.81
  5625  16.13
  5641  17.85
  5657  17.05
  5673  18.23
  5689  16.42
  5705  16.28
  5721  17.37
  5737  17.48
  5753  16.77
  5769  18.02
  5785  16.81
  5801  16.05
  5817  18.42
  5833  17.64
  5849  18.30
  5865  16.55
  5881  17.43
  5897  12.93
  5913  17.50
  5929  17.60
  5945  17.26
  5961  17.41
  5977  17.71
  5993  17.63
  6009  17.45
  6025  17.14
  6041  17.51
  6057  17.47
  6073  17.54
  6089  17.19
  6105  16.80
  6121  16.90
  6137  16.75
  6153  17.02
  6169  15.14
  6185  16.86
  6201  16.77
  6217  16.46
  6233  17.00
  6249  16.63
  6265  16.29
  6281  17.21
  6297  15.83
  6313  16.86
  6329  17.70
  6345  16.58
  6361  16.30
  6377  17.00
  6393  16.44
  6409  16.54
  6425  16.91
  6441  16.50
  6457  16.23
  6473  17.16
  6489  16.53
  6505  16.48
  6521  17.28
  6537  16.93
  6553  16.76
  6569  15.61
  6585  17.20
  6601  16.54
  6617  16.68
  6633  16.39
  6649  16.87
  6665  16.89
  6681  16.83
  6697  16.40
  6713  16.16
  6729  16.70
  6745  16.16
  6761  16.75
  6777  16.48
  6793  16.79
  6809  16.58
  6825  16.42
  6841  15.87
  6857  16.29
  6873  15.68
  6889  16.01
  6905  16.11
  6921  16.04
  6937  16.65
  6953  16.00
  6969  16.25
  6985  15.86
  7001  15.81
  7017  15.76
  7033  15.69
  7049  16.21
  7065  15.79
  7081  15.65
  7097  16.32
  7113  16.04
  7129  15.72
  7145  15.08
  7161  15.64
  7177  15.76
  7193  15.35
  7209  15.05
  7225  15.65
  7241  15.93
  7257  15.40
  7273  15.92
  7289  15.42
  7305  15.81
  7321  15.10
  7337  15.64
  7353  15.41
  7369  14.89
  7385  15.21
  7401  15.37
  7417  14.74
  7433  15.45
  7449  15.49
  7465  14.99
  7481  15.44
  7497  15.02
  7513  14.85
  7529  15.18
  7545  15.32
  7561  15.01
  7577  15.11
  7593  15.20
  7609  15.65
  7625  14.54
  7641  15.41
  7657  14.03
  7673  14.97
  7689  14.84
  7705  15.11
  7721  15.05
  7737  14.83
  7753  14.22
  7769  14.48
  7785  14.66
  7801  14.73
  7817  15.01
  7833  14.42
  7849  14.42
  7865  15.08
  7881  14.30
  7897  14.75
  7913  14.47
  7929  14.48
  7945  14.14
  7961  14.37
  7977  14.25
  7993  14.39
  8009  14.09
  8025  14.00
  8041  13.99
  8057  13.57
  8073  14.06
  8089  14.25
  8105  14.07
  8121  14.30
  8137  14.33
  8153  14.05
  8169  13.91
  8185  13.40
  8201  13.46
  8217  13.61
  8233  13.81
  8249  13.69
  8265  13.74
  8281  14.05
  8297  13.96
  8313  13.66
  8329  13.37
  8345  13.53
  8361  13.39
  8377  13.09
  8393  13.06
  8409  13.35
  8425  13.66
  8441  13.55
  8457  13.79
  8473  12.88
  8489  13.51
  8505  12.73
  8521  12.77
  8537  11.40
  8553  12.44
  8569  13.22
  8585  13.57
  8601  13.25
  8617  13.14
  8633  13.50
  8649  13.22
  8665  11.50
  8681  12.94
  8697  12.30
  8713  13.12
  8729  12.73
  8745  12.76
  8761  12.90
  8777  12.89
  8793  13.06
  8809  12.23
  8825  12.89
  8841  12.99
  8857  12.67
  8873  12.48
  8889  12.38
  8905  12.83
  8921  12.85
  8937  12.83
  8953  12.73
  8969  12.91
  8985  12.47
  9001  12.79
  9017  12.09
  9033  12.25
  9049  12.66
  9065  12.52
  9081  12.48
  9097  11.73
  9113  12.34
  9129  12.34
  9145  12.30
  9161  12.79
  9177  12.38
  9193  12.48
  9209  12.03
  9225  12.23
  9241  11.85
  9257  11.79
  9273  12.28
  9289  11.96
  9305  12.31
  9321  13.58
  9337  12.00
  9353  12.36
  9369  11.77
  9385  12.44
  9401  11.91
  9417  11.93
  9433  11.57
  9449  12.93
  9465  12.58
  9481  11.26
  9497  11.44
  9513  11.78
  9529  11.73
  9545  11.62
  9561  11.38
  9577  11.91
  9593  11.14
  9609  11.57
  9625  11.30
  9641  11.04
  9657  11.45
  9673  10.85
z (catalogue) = 0.000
